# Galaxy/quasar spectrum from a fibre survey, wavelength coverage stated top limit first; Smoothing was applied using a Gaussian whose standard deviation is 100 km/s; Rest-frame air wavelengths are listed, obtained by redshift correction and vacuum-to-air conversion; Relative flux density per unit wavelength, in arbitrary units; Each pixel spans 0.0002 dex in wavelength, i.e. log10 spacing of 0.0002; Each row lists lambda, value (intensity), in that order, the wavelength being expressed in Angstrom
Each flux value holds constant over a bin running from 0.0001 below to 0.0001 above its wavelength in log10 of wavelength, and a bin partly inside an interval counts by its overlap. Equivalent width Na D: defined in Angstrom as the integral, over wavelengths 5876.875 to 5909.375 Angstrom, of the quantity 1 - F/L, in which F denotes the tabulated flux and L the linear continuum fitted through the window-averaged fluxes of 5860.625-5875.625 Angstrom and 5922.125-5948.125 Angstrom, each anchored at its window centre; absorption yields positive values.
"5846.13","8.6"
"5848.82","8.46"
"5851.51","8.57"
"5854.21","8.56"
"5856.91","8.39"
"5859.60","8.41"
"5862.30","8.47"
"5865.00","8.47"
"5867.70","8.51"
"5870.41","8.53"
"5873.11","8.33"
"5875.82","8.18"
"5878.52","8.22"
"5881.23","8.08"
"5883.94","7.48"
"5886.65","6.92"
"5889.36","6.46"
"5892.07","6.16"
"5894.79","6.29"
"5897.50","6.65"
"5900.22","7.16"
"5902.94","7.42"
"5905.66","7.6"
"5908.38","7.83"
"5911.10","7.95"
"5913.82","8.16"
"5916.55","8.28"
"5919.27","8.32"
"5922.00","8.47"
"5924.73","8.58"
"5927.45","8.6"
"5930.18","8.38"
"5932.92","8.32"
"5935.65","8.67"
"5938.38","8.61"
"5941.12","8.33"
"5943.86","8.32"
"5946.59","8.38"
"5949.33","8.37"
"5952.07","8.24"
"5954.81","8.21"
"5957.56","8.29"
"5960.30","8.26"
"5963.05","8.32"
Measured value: 4.83 Angstrom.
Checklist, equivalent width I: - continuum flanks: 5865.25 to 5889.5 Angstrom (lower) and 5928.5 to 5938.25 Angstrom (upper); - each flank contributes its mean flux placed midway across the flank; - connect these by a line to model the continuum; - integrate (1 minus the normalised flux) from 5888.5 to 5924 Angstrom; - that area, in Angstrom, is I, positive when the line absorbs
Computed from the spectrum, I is 3.26 Angstrom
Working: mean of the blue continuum 7.95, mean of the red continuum 8.48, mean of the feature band 7.48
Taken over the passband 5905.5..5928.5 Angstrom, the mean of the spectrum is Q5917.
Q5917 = 8.23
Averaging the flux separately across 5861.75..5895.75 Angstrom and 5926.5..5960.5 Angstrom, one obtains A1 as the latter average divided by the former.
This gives 1.09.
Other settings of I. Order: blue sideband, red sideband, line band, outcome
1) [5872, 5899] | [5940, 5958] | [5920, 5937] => -1.13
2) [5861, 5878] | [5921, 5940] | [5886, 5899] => 3.03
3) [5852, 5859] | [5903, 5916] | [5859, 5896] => 2.23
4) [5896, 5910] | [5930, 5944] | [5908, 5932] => -1.27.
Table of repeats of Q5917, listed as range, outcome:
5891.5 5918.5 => 7.41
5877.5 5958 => 7.89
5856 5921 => 7.76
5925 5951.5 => 8.44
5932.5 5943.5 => 8.48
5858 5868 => 8.47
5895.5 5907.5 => 7.18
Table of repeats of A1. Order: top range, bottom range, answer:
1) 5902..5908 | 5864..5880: 0.90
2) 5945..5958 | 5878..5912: 1.15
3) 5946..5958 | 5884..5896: 1.26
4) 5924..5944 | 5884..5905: 1.25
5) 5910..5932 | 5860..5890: 1.04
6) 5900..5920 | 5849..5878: 0.93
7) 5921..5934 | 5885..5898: 1.30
